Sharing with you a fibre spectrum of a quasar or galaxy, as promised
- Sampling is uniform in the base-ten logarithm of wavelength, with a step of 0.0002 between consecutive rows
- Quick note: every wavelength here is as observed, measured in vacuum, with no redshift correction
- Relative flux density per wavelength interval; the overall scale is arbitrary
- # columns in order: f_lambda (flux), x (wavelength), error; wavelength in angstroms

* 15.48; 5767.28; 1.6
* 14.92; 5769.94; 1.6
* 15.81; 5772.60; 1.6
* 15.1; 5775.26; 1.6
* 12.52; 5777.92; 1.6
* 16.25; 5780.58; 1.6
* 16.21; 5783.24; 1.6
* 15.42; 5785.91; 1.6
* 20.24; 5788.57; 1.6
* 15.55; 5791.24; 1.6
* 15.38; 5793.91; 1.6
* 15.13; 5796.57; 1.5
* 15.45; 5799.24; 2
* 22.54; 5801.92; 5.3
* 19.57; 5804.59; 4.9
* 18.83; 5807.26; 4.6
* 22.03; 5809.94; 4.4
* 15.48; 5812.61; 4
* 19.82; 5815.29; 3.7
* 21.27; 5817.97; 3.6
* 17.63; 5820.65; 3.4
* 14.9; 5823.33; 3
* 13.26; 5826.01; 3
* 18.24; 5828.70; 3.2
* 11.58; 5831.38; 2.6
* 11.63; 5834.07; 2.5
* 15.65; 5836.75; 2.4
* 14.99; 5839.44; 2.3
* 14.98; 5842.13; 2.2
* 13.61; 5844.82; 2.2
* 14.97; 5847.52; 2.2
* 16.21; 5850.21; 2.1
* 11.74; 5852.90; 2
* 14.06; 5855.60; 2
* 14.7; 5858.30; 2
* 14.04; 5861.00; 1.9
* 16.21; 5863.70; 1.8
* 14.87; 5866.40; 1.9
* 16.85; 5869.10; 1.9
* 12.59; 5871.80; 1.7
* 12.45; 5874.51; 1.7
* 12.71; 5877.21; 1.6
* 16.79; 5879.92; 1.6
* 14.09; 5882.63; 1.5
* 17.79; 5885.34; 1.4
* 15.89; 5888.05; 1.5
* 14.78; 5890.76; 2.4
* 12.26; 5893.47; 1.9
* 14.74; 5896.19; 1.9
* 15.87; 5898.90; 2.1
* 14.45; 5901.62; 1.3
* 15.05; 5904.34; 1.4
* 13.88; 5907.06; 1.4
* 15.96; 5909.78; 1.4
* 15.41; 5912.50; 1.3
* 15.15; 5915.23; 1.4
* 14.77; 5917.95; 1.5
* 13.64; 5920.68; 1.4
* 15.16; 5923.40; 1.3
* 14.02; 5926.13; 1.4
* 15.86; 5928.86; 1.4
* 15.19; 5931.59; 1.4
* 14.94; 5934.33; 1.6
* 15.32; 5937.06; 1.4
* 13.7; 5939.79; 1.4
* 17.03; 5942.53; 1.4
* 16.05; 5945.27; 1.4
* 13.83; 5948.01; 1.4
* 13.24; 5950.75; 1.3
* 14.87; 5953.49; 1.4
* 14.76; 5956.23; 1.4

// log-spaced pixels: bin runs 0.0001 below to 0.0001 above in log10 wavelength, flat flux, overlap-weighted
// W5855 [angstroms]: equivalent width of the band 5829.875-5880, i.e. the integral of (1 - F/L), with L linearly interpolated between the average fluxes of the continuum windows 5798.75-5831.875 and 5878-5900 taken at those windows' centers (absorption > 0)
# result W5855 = 6.9 angstroms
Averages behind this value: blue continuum 17.9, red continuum 15.2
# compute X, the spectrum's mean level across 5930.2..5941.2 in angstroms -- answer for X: 14.8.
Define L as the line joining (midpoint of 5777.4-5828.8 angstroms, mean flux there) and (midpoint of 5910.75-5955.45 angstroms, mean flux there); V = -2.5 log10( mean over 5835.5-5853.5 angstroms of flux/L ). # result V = 0.13 mag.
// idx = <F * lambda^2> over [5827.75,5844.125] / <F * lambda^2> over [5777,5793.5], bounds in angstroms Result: 0.9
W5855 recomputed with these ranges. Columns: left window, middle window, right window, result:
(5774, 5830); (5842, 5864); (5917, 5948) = 2.6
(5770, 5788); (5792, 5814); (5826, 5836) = -5.0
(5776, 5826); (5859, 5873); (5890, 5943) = 0.9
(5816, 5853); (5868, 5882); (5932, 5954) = 0.8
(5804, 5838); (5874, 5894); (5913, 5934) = 1.1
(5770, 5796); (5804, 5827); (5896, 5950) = -3.7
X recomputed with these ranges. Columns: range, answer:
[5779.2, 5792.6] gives 16.7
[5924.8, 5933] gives 15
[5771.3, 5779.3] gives 14.5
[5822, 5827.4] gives 14.1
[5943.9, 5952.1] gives 14.4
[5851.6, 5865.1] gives 14.2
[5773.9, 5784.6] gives 15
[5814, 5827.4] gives 17.4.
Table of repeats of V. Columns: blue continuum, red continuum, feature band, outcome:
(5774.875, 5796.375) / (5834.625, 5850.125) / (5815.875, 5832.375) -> -0.09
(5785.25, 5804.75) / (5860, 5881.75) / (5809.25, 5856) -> 0.03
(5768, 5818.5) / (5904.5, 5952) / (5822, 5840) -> 0.16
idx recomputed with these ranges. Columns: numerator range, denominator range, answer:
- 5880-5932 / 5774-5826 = 0.90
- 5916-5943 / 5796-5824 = 0.83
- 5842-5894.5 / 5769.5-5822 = 0.86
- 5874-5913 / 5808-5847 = 0.94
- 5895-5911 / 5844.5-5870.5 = 1.03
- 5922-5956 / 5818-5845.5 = 1.03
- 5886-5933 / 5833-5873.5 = 1.05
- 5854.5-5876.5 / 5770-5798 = 0.94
